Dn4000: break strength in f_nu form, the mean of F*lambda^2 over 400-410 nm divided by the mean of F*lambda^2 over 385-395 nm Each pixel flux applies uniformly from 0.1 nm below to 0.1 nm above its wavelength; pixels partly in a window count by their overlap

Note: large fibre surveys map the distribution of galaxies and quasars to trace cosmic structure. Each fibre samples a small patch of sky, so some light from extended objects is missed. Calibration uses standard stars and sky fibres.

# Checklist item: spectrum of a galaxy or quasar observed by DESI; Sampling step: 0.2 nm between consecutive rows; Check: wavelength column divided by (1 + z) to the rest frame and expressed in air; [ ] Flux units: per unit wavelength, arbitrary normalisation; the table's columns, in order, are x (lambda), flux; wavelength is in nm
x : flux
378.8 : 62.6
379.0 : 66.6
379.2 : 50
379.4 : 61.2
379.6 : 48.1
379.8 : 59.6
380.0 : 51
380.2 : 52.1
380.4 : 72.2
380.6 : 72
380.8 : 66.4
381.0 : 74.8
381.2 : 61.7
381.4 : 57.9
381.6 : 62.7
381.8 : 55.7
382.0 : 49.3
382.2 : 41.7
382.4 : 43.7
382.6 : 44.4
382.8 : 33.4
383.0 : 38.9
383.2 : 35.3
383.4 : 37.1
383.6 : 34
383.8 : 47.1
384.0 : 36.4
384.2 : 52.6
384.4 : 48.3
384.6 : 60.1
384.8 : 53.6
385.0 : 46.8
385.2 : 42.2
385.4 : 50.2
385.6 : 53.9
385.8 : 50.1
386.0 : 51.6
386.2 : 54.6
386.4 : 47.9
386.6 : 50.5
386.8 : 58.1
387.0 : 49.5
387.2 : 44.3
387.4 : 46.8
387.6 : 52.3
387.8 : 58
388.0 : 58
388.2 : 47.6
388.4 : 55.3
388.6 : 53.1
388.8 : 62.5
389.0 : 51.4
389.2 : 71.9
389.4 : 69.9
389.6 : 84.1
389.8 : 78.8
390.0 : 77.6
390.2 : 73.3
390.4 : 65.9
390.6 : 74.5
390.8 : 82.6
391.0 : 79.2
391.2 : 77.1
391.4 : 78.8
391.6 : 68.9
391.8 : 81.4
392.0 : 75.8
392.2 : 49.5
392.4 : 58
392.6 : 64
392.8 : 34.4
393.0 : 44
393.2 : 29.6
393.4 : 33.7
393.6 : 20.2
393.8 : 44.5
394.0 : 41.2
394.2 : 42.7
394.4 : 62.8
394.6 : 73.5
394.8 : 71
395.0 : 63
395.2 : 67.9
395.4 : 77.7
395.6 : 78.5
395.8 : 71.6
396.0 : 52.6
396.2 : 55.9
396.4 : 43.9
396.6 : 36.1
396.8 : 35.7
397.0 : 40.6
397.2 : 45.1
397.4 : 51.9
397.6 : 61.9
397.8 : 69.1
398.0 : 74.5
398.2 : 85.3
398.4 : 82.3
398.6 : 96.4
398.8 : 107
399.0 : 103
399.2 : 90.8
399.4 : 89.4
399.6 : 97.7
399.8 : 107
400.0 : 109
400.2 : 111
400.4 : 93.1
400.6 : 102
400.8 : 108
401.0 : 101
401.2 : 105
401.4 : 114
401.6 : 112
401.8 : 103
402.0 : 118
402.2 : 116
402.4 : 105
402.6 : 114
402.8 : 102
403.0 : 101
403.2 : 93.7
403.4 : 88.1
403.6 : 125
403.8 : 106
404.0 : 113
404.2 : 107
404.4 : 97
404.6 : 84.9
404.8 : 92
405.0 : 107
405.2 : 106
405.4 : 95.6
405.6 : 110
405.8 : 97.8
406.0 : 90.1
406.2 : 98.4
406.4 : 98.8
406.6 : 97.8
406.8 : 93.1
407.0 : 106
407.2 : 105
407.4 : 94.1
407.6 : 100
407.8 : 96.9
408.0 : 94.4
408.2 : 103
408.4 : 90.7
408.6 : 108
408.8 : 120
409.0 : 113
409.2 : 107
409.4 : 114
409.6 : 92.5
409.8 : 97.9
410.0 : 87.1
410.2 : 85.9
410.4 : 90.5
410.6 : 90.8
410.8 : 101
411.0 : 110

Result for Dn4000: 1.91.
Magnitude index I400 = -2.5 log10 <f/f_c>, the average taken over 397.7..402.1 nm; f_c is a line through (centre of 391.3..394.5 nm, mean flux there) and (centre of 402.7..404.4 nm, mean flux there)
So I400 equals -0.15 mag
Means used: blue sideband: 51.8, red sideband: 104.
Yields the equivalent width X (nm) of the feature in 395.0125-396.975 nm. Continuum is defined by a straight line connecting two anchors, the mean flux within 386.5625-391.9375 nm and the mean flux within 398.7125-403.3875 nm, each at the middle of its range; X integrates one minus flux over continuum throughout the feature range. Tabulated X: 0.668 nm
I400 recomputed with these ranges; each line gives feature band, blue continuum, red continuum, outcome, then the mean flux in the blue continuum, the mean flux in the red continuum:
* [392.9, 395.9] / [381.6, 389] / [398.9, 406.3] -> 0.384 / 48.7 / 103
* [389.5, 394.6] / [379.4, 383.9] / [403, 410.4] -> 0.167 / 52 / 100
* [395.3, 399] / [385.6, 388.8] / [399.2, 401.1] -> 0.346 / 52.2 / 101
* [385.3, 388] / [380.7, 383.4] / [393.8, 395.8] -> 0.076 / 50.7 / 63.6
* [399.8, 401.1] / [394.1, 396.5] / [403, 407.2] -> -0.250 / 63.4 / 100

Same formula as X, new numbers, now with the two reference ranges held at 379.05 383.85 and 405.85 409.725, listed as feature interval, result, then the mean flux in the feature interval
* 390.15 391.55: -0.12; 75.8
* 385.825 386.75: 0.15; 51.4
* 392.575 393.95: 0.68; 37.3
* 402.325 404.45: -0.27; 105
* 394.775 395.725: 0.08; 71.7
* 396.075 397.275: 0.56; 43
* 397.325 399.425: 0.02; 83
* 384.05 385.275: 0.17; 50.2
